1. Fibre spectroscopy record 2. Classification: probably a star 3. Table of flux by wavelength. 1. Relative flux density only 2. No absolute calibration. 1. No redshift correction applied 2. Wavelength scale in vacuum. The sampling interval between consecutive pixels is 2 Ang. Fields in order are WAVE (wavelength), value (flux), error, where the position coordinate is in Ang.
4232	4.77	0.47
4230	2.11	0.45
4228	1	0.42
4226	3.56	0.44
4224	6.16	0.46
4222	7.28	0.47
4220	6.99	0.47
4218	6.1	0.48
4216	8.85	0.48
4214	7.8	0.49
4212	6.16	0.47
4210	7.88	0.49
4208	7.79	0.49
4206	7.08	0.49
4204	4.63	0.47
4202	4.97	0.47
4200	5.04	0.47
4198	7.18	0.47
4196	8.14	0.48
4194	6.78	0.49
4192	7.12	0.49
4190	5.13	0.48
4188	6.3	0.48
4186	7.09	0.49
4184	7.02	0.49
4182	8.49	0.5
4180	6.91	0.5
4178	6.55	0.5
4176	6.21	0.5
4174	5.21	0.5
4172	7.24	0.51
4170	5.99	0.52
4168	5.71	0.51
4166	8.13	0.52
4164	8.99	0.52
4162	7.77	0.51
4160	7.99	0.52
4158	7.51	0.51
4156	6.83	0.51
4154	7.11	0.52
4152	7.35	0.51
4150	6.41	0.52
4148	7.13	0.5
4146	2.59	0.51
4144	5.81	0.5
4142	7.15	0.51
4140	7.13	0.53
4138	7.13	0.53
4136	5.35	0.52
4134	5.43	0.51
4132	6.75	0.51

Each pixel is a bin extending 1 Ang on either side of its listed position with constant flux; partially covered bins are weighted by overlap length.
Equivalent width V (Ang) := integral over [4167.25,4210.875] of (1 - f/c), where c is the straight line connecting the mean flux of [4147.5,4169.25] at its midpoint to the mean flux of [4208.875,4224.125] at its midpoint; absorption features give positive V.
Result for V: 4.3 Ang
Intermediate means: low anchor 7.35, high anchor 7.21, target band 6.57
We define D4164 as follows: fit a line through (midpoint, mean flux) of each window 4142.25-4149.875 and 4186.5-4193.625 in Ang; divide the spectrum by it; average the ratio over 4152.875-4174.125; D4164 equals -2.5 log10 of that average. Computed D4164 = -0.23 mag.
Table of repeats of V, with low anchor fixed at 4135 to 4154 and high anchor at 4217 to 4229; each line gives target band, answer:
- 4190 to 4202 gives -2.1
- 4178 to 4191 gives -2.5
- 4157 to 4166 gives -3.0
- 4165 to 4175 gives -0.9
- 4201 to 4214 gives -2.7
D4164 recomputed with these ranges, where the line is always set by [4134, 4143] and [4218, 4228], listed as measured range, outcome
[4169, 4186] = -0.11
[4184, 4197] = -0.15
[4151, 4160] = -0.15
